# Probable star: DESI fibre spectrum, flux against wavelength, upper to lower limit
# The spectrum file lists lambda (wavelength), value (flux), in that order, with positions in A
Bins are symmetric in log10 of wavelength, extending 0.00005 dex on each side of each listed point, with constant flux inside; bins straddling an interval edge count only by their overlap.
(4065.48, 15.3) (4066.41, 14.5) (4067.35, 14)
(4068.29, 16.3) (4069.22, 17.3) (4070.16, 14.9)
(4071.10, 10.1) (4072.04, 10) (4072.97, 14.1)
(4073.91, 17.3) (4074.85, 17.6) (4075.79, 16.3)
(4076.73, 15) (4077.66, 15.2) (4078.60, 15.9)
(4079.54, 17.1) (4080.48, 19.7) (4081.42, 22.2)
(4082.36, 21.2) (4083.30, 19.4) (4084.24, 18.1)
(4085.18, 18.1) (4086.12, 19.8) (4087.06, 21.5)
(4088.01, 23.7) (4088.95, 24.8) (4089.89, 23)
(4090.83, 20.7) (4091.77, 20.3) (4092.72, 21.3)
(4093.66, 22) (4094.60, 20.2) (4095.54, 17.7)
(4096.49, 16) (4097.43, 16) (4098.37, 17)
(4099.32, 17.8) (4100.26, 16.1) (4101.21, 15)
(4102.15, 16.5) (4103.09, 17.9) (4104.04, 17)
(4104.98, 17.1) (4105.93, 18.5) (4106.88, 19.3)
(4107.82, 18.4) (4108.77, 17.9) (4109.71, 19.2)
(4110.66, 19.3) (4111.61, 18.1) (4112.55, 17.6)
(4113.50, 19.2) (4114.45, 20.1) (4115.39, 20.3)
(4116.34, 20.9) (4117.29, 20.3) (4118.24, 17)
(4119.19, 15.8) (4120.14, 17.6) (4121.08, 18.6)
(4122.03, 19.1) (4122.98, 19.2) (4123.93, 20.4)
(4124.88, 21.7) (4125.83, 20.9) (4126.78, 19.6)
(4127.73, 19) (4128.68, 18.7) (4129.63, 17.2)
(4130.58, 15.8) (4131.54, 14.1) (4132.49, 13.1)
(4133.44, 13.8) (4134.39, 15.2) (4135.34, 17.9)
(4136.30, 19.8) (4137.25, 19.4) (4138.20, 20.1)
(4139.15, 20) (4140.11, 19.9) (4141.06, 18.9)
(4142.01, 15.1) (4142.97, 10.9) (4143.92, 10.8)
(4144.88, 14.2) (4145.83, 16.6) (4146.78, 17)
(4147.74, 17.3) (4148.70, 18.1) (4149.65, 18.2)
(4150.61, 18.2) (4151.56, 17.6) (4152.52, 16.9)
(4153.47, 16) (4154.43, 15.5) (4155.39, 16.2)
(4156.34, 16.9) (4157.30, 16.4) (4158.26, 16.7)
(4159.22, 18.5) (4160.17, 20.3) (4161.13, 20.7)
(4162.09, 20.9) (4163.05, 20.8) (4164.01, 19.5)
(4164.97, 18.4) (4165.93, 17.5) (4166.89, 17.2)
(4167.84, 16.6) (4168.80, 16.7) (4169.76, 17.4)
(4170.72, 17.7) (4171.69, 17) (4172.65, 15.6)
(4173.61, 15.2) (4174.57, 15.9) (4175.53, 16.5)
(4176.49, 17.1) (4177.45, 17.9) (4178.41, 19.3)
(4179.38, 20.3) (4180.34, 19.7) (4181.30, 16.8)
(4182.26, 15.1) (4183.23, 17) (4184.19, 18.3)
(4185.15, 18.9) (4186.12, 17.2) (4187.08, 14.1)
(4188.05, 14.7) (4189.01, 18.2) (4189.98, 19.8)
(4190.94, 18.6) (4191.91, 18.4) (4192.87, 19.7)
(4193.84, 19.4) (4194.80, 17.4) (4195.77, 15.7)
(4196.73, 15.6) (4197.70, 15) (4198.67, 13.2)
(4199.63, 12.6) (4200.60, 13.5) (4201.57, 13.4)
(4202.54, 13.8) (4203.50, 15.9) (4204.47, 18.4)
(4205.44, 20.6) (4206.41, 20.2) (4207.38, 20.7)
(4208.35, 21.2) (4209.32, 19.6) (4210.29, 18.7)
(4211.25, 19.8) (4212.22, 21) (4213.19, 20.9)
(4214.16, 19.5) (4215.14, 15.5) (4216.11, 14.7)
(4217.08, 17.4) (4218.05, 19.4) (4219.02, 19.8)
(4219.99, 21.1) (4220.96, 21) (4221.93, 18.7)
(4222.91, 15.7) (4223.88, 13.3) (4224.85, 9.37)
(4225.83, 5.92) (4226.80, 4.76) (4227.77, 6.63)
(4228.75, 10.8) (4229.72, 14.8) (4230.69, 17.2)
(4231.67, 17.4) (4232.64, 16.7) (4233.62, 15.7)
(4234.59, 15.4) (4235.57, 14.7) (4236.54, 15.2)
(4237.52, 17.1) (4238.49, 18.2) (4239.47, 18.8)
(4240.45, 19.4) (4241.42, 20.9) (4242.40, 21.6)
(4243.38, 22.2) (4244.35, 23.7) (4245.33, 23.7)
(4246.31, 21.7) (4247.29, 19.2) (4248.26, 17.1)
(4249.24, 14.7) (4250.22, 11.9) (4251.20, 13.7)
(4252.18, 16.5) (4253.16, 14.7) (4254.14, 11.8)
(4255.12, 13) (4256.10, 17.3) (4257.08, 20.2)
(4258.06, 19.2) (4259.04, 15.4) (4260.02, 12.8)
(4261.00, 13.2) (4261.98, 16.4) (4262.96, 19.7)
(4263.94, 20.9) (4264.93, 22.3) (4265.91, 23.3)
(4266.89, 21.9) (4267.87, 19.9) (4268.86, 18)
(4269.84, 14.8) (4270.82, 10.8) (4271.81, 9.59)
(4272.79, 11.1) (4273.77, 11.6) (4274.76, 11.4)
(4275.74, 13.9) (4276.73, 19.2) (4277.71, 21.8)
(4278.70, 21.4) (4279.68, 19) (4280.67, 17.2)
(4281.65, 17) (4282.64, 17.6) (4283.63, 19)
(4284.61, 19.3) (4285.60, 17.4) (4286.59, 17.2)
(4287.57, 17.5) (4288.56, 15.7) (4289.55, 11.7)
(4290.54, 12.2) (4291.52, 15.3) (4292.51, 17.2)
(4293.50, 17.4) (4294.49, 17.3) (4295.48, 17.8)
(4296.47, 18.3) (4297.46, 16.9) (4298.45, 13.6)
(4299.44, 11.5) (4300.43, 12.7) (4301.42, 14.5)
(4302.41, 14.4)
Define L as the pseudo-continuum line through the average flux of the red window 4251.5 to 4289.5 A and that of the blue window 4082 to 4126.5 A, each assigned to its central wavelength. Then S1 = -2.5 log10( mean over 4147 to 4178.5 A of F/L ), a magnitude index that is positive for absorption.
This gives 0.04 mag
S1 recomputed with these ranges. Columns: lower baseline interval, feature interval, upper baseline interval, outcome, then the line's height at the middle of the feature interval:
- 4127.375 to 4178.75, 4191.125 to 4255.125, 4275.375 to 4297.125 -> 0.030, 17.2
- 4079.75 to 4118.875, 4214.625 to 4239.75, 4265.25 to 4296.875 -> 0.149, 17.4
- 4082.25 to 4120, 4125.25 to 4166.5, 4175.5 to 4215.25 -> 0.055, 18.3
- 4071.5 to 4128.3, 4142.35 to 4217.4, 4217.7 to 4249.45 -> 0.010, 17.5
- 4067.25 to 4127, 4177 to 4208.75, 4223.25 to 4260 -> -0.036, 16.7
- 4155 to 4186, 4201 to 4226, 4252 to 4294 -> -0.023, 17.3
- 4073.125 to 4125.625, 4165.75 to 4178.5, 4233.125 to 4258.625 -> 0.079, 18.2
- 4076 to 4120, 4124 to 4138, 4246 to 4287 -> 0.040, 18.4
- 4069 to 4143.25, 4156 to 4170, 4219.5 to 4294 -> -0.051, 17.5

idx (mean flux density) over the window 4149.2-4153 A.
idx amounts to 17.7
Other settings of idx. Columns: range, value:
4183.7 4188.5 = 16.6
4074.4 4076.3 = 16.9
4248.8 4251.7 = 13.4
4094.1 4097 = 18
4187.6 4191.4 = 17.9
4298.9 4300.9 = 12.1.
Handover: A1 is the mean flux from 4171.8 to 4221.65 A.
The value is 17.6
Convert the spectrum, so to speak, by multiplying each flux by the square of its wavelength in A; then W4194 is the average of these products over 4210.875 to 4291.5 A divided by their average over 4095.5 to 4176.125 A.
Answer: 1.0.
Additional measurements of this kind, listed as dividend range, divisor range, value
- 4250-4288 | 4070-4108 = 1.01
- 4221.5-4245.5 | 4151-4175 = 0.93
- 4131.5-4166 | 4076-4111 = 0.94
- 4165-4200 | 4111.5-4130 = 0.92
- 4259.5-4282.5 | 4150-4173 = 1.00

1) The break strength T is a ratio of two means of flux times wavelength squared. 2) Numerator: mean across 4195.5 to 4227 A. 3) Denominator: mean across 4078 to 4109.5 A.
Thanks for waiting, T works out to 0.9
